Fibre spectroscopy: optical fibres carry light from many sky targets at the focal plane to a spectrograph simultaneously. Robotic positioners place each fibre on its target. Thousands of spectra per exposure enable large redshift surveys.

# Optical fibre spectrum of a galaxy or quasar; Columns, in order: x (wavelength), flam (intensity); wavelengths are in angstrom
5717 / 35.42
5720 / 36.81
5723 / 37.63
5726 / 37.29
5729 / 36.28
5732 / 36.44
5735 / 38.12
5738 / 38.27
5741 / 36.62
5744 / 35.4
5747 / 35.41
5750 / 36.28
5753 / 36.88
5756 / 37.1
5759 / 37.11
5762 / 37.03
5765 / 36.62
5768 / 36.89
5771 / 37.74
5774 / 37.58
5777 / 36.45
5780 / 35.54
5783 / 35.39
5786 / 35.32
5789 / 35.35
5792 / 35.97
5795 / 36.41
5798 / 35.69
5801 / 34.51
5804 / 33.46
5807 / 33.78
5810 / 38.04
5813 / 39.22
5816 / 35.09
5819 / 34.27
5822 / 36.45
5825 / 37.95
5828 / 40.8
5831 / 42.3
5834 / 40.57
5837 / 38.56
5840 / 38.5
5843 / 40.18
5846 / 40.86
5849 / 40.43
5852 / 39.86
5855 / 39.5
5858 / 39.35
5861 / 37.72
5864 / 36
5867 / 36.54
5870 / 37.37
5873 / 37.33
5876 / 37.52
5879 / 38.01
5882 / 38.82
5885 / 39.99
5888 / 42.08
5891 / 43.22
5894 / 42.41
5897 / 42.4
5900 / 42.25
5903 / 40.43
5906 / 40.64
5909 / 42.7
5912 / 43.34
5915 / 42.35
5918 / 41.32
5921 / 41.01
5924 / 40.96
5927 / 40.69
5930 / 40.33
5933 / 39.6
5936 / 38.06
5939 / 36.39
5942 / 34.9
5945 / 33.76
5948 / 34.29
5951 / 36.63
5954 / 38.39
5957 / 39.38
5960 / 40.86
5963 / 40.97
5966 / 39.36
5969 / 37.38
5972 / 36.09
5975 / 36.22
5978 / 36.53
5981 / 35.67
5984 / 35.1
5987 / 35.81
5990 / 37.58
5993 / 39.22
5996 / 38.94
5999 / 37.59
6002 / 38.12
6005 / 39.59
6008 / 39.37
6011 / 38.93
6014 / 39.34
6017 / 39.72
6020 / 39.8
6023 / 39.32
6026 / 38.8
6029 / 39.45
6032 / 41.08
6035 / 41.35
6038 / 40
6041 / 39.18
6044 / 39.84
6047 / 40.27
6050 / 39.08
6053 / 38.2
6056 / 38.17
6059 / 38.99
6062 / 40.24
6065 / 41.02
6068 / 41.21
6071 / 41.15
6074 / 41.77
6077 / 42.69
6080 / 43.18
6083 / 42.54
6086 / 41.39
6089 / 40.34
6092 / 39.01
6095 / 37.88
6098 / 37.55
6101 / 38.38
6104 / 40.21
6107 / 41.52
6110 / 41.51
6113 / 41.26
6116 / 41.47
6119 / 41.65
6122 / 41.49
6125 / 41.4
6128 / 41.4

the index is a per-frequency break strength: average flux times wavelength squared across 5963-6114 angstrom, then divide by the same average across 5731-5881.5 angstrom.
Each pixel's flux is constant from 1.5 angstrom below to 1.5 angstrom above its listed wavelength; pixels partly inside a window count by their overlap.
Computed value 1.1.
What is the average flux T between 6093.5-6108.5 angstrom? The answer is 39.1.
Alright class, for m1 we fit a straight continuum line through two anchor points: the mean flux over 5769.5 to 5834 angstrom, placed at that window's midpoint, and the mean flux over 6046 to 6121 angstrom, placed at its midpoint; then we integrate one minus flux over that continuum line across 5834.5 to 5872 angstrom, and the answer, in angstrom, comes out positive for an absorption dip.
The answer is -1.5 angstrom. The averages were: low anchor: 36.6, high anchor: 40.4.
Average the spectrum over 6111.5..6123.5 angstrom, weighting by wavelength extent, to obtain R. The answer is 41.5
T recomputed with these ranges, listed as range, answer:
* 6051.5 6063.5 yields 38.9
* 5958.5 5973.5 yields 38.9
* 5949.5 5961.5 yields 38.8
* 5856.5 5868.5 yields 37.4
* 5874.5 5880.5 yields 37.8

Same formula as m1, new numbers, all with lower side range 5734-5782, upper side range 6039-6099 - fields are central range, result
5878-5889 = -0.4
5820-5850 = -1.5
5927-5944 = 0.3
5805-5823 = 0.6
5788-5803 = 0.7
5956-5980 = 0.5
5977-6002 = 1.4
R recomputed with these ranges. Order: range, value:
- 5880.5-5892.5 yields 41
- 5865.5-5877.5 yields 37.2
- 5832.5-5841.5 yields 39.2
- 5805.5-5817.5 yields 36.5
